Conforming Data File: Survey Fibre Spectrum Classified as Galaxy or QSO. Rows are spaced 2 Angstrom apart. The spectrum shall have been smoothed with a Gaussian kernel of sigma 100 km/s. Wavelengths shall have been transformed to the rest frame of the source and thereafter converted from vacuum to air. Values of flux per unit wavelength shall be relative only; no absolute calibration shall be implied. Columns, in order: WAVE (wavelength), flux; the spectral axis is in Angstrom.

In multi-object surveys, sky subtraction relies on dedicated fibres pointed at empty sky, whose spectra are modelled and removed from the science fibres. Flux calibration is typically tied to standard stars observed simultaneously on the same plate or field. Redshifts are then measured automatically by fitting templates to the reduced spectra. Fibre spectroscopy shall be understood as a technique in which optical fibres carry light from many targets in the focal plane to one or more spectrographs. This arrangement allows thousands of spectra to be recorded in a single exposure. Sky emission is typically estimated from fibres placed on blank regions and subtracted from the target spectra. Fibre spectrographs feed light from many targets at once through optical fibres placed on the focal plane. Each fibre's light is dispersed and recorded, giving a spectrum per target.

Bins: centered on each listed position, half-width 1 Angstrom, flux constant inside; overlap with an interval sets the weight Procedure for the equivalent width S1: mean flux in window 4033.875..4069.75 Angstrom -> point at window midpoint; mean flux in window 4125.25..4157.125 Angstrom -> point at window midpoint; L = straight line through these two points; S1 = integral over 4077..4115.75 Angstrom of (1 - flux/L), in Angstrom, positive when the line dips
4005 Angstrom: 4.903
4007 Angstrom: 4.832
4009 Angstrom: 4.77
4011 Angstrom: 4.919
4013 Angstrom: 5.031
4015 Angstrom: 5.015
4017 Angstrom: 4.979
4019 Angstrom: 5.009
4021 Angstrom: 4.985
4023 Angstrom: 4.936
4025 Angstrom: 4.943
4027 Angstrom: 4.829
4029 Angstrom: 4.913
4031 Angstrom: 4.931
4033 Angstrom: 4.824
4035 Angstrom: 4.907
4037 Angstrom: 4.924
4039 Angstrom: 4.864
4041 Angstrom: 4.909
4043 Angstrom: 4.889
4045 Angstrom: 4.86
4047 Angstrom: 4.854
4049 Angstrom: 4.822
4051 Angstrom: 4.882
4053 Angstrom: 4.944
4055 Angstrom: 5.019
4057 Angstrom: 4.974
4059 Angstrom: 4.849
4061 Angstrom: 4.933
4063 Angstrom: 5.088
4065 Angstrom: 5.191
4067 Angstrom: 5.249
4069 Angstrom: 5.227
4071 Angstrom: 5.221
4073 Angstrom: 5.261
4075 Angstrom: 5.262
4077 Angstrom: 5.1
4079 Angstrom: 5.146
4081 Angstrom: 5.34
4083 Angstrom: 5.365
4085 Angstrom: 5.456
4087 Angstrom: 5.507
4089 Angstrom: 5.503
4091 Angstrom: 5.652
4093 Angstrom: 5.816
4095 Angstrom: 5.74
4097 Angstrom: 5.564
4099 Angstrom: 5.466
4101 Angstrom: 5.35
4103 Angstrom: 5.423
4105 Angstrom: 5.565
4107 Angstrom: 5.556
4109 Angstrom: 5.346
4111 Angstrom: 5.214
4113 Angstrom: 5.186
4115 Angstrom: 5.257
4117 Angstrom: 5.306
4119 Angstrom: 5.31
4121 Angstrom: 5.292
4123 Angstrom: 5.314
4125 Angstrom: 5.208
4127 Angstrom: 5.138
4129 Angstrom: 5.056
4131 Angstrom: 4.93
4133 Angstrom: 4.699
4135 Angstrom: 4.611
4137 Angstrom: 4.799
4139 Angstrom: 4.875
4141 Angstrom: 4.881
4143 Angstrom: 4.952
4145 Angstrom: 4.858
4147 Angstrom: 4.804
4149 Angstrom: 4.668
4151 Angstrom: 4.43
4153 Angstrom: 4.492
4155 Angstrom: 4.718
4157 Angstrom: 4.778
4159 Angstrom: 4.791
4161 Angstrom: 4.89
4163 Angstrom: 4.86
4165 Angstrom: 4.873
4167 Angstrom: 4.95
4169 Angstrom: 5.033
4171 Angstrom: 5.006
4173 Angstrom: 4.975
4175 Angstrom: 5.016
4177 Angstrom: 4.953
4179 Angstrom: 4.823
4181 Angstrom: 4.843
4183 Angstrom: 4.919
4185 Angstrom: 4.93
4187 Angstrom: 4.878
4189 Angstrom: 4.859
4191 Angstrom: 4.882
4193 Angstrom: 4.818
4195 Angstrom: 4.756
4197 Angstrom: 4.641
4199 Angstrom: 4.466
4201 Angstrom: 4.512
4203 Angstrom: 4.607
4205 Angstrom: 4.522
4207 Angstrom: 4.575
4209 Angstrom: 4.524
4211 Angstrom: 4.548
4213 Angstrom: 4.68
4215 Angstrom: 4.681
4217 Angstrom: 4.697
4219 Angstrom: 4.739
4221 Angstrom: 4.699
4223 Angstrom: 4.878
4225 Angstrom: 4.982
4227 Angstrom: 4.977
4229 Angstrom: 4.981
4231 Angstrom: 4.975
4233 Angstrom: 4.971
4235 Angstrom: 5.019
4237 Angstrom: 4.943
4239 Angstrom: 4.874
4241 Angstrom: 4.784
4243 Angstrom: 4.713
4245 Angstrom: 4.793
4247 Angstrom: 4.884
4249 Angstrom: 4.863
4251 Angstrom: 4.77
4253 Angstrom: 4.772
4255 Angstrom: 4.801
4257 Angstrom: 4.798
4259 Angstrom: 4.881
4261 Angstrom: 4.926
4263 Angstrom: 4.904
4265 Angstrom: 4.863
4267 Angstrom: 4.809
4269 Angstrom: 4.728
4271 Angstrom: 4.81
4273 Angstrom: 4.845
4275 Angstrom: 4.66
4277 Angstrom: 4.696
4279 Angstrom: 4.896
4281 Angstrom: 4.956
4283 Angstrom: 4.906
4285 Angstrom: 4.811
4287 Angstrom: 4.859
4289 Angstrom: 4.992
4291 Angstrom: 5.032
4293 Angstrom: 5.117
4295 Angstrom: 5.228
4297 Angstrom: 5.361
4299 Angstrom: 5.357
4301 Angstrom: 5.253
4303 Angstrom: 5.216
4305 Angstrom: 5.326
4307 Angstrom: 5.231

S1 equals -4.4 Angstrom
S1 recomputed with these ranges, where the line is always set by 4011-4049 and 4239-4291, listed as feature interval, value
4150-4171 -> 0.34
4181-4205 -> 0.56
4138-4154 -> 0.43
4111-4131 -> -1.34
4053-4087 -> -1.84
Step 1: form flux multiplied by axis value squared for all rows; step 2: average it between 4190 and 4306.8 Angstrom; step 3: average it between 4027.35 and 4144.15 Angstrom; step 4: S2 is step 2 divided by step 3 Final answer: 1.0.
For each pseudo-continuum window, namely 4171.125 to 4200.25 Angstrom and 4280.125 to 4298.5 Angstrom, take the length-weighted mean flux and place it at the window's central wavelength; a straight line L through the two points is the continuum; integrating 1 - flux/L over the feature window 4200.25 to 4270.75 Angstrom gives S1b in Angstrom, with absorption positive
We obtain 2.1 Angstrom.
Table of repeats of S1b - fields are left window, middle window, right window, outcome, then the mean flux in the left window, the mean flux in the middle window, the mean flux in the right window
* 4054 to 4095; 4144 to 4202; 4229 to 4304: 3.2 Angstrom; 5.27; 4.81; 4.92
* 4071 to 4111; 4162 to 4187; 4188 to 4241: 0.2 Angstrom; 5.43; 4.93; 4.76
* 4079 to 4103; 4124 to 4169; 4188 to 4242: 2.9 Angstrom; 5.5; 4.83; 4.76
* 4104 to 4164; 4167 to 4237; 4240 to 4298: 1.8 Angstrom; 4.99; 4.81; 4.88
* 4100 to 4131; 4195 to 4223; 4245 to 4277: 2.0 Angstrom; 5.29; 4.62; 4.82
